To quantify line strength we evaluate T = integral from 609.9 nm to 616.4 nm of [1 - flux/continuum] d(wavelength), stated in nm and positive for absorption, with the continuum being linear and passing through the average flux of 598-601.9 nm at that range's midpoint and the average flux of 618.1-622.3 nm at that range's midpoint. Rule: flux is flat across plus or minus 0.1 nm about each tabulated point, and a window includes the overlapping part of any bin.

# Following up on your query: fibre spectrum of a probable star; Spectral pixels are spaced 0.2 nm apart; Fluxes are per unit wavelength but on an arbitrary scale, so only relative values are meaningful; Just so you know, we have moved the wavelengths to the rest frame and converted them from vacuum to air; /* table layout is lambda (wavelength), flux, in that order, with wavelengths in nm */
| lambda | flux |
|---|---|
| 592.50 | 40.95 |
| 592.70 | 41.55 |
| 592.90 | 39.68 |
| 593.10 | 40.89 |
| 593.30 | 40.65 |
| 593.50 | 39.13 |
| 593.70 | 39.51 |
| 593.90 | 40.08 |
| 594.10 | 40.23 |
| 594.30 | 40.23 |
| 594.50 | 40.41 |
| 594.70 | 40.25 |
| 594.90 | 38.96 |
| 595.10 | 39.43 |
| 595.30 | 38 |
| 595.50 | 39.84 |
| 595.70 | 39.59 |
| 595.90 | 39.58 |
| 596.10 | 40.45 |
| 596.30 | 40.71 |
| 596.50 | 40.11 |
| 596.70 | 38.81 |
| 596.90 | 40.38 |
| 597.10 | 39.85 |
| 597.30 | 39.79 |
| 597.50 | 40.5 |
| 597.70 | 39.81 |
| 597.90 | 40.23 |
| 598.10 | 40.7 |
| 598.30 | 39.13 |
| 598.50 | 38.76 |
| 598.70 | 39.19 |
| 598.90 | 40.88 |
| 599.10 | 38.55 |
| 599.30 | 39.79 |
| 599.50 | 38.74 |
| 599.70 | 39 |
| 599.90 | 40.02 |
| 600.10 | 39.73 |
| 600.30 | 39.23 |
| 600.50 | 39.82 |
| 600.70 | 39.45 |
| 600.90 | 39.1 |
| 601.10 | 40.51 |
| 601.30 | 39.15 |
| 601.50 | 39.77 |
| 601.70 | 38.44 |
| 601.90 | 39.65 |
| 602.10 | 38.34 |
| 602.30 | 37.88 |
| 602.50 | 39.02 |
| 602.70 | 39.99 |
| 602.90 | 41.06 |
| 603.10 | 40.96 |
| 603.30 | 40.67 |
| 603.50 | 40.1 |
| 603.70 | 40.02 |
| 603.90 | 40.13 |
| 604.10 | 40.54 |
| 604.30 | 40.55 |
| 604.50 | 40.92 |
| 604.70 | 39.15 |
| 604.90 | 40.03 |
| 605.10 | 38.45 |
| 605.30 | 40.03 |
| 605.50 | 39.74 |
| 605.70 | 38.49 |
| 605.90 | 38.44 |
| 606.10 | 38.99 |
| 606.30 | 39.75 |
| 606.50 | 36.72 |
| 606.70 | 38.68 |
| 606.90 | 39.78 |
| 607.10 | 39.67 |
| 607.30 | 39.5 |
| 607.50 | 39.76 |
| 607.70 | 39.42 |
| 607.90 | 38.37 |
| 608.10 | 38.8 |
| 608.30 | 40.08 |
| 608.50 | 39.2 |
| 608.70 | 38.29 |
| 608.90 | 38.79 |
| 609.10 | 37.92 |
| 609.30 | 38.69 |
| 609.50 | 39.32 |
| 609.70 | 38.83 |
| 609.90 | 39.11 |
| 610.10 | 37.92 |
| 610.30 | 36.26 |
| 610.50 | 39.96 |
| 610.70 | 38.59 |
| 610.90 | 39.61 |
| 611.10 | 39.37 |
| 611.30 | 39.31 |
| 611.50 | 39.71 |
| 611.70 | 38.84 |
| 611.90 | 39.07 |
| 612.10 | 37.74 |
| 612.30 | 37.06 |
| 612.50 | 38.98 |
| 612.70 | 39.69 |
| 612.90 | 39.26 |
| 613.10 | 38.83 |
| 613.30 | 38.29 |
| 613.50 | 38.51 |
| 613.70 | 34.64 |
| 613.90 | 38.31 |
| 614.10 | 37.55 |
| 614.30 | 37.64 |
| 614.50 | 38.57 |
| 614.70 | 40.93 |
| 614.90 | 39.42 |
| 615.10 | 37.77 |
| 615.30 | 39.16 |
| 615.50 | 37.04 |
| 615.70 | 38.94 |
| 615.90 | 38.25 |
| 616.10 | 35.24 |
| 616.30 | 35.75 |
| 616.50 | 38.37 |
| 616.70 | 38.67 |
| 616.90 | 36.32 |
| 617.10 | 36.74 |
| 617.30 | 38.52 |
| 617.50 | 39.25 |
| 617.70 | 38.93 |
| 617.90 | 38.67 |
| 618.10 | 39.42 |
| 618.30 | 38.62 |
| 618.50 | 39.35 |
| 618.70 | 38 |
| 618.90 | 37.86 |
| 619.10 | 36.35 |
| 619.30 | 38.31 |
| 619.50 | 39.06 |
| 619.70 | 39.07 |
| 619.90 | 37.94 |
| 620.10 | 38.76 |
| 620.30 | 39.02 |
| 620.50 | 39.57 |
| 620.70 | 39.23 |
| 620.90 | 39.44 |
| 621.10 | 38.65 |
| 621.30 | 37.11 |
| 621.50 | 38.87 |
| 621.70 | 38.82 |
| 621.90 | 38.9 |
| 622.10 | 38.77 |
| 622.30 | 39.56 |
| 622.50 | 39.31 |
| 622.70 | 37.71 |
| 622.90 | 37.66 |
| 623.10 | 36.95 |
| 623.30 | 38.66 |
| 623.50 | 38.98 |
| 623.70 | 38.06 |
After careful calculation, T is 0.099 nm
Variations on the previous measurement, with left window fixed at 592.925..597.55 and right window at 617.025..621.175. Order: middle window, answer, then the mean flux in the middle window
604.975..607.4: 0.017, 39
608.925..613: 0.030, 38.8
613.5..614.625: 0.039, 37.5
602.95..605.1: -0.045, 40.2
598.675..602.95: 0.019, 39.4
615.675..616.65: 0.038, 37.3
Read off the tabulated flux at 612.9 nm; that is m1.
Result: 39.26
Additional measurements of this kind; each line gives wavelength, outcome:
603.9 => 40.13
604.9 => 40.03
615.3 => 39.16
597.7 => 39.81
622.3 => 39.56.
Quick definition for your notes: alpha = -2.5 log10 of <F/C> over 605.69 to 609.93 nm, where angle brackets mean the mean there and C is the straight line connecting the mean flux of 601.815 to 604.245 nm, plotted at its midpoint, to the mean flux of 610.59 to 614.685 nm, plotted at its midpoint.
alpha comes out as 0.01 mag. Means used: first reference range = 39.9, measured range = 38.9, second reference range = 38.5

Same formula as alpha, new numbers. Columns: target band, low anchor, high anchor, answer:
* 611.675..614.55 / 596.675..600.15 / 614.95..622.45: 0.015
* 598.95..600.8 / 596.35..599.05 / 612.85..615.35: 0.007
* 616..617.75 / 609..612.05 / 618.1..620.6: 0.032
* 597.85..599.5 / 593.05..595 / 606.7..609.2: 0.004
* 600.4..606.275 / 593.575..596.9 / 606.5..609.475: -0.010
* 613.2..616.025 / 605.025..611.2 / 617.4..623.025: 0.016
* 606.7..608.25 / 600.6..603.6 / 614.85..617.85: -0.010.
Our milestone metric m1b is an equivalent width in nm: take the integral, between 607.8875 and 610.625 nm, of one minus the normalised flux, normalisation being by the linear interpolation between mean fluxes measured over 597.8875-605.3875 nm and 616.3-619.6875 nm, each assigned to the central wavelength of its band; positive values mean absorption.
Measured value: 0.02 nm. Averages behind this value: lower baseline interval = 39.7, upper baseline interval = 38.2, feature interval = 38.7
